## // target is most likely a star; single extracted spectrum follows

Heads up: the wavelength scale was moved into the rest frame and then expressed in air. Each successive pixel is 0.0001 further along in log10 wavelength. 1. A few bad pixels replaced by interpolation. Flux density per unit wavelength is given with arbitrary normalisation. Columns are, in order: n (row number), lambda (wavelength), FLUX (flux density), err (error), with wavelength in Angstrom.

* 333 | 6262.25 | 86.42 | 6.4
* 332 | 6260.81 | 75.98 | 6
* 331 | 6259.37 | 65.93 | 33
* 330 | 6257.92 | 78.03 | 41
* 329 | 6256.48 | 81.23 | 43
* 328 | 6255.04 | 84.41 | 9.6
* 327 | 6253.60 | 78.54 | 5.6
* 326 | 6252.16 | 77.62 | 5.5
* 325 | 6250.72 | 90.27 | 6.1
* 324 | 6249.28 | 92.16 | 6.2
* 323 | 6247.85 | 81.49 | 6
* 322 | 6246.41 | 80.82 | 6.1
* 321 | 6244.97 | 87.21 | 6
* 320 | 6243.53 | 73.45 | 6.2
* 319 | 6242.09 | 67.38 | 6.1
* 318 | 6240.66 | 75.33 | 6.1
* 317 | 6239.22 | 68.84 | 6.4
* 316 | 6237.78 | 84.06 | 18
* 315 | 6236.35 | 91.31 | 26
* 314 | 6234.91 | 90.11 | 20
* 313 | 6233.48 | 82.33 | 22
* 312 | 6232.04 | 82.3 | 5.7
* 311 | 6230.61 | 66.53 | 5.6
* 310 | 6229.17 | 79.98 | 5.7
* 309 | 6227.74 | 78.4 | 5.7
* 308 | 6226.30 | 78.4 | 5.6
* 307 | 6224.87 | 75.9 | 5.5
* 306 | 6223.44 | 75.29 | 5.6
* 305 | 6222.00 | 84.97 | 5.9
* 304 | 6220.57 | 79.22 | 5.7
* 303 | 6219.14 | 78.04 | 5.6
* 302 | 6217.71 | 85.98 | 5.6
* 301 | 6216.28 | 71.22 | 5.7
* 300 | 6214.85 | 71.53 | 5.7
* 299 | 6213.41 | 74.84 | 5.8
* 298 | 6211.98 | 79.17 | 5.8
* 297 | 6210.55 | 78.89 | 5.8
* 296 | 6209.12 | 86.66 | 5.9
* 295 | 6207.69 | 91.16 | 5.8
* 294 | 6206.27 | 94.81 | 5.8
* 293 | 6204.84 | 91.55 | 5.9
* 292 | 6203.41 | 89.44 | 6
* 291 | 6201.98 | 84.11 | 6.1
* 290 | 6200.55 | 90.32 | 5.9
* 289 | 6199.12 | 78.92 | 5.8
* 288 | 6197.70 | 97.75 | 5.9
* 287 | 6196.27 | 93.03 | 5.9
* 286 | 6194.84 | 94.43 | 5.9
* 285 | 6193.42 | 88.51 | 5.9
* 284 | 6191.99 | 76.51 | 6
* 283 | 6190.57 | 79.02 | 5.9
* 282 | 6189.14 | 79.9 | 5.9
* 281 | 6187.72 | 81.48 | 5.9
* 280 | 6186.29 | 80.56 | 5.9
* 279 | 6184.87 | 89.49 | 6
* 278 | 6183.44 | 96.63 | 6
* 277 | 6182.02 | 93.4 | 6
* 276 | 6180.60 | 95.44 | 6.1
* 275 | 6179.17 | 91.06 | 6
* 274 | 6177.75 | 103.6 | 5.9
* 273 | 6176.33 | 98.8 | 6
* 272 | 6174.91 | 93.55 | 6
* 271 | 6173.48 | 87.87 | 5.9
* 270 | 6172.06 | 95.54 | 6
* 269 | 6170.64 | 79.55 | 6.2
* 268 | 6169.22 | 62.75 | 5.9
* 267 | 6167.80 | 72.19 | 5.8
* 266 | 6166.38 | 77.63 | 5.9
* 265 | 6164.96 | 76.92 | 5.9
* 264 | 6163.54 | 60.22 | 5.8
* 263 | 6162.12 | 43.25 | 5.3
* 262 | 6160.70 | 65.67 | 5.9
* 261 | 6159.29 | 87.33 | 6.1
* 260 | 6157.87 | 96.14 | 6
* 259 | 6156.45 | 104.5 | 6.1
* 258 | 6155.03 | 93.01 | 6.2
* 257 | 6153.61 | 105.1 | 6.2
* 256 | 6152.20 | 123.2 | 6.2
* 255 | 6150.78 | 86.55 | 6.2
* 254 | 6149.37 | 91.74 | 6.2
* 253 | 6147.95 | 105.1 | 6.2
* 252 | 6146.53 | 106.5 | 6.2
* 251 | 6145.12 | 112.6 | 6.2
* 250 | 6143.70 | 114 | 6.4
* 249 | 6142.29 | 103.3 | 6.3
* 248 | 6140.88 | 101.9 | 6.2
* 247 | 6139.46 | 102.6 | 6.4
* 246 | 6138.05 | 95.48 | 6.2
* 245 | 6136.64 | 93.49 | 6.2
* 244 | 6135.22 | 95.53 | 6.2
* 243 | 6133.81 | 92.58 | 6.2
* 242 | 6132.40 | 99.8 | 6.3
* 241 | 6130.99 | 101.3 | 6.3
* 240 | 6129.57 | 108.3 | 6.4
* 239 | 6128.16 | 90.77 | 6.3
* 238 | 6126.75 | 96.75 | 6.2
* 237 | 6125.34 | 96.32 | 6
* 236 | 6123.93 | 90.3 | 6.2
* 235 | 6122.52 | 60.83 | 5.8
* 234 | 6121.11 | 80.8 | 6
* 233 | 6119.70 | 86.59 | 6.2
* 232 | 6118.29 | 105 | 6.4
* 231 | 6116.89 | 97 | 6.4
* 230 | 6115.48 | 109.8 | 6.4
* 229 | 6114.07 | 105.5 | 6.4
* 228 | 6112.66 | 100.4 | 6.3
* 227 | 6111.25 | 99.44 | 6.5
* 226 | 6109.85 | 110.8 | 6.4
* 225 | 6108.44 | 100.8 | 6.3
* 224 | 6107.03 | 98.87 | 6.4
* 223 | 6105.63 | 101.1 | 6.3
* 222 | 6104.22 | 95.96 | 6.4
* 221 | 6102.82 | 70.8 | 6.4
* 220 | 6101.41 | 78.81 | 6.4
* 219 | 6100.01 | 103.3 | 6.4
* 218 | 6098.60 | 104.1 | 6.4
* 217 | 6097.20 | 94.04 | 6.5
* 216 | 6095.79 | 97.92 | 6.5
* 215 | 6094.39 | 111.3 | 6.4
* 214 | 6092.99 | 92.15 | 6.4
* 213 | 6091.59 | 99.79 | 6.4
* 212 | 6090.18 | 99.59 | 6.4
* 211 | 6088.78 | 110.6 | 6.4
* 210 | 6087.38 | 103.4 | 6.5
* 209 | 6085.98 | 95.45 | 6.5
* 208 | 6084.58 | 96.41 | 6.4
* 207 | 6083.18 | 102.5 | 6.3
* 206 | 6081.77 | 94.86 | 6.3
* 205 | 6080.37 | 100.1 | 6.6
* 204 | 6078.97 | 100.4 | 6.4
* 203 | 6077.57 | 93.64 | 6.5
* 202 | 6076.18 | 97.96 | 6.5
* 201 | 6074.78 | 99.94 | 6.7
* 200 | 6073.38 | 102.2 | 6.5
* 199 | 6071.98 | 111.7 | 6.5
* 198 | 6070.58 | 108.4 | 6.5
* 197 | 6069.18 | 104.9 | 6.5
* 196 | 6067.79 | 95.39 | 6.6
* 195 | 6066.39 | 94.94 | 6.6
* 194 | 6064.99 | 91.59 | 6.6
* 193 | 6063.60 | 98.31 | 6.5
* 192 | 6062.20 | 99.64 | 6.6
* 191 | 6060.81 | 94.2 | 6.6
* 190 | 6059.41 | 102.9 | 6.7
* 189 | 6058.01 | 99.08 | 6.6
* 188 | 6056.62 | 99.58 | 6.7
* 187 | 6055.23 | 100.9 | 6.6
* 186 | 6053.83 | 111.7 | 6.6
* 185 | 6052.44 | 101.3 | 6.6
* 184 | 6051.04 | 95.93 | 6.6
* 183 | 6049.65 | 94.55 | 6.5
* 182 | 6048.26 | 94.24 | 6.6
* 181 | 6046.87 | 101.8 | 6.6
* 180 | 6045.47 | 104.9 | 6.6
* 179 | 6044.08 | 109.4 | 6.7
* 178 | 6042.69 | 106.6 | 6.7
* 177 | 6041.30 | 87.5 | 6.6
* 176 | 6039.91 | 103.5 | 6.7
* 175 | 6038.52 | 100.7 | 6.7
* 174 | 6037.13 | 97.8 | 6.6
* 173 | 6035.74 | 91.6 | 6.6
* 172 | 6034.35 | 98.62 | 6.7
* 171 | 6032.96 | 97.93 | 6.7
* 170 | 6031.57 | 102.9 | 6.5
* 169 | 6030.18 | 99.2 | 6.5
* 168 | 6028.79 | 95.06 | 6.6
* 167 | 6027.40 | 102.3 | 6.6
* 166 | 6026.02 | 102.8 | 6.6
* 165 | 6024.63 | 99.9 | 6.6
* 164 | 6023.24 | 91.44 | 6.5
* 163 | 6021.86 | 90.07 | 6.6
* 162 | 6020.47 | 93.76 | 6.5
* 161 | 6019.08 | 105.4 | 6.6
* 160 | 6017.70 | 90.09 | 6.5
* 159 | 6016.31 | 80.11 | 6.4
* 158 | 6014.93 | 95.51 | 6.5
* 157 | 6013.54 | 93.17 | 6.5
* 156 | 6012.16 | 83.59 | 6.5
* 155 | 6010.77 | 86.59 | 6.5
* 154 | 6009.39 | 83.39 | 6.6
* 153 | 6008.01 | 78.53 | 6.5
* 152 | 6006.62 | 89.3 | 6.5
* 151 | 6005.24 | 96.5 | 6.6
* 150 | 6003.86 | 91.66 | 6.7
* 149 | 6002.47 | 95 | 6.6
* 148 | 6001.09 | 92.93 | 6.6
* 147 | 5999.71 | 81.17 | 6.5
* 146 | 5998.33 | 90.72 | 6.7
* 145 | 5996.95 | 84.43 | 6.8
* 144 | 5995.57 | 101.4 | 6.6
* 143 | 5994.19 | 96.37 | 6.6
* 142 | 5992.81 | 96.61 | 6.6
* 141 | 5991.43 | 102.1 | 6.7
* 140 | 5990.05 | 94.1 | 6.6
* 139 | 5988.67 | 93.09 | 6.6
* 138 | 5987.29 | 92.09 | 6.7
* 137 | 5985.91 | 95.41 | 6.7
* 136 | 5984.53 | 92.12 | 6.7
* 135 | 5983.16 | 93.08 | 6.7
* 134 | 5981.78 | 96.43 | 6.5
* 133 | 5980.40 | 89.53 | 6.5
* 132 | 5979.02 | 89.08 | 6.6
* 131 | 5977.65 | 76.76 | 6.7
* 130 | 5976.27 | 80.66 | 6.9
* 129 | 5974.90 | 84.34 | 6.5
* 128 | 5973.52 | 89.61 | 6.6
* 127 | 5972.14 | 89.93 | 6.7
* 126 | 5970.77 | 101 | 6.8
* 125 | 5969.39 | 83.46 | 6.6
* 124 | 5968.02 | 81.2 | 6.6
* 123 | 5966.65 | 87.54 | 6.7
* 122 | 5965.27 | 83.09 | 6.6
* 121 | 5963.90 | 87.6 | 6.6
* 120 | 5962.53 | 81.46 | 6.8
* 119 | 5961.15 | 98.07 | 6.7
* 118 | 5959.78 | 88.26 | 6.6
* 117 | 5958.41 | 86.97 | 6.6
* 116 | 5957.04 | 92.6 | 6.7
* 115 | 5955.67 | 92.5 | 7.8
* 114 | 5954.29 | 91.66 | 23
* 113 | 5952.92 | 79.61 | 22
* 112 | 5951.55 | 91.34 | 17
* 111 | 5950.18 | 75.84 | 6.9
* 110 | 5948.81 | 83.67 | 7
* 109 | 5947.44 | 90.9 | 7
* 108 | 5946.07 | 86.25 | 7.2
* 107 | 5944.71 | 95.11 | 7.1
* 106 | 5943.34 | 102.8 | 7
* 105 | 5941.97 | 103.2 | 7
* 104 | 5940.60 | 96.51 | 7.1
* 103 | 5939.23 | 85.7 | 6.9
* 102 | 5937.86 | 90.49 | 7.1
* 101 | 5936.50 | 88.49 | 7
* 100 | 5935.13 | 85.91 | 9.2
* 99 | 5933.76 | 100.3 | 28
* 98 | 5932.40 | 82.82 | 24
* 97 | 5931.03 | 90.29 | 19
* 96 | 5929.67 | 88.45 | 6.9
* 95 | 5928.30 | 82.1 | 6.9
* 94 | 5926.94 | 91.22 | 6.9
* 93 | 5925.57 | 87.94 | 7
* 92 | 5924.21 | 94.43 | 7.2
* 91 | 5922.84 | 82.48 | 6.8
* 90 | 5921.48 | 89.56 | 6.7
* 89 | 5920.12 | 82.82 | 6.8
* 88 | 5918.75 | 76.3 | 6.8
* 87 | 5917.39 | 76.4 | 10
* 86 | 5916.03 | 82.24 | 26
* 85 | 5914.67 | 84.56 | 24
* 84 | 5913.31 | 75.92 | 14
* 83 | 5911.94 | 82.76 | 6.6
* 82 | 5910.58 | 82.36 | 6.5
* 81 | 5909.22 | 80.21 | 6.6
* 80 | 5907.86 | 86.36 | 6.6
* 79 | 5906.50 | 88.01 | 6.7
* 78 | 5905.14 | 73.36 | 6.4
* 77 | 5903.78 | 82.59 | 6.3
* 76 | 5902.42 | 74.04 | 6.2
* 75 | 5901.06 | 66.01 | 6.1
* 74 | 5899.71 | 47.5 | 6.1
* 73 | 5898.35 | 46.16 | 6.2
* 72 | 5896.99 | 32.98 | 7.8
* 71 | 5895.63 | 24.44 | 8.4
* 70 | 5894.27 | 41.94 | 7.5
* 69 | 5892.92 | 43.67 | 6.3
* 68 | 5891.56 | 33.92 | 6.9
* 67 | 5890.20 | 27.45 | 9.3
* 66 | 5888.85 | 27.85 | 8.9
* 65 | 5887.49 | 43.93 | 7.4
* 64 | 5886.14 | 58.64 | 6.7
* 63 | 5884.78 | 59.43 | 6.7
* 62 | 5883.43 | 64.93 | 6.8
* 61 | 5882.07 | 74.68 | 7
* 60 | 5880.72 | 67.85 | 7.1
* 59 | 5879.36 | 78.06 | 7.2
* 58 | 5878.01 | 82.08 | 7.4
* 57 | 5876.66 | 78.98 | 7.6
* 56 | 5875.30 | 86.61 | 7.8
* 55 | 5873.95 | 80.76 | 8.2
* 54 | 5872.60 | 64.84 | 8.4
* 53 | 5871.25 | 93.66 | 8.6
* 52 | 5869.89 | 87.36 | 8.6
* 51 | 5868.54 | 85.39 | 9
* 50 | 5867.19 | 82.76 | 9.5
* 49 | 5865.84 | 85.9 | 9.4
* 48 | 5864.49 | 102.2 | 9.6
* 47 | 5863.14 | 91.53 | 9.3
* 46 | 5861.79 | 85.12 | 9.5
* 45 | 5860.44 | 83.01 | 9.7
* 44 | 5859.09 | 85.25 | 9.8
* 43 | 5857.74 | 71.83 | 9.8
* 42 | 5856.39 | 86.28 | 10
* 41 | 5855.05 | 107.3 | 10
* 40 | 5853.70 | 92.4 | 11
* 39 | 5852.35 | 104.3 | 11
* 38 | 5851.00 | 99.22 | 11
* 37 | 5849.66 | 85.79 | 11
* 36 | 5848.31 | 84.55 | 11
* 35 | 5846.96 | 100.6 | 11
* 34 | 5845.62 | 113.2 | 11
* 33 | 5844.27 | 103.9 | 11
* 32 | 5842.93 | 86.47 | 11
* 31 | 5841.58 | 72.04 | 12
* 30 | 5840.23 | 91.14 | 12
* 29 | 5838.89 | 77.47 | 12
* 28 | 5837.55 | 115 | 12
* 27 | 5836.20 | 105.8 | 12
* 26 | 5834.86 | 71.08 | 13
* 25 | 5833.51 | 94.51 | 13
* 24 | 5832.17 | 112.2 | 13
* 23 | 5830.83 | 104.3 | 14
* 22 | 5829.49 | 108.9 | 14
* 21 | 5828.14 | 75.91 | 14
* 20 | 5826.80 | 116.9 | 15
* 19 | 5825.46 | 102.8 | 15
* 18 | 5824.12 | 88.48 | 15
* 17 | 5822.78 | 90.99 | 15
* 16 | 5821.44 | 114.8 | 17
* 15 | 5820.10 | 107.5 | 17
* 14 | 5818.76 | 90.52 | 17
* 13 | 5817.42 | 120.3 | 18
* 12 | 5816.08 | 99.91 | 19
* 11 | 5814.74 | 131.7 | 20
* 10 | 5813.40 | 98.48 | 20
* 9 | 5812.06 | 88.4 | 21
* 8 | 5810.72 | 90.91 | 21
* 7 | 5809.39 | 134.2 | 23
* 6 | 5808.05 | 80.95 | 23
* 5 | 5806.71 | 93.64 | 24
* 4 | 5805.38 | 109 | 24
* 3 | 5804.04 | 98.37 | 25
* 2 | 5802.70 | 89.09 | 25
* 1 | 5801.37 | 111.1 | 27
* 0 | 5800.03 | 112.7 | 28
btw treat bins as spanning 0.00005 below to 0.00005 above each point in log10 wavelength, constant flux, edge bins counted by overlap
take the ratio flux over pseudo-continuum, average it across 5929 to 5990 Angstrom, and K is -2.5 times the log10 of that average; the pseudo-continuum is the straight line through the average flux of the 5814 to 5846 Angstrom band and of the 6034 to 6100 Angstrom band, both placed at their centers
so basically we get 0.12 mag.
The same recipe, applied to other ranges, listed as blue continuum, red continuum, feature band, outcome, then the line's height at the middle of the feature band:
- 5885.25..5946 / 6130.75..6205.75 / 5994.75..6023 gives -0.127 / 80.2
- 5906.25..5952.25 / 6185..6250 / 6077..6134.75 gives -0.155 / 84.1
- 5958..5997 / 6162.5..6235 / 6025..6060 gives -0.136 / 88.3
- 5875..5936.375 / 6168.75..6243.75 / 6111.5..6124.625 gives -0.164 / 80.1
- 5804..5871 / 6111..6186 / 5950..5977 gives 0.087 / 94.8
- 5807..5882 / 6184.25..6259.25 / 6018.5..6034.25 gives -0.120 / 87.9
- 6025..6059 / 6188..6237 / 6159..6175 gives 0.178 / 87.5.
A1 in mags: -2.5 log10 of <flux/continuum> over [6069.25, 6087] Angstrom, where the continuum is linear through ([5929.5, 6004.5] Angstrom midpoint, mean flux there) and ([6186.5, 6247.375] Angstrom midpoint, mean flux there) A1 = -0.16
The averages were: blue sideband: 90.2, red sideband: 81.9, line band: 100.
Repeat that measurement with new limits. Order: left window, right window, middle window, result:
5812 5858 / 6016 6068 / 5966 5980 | 0.14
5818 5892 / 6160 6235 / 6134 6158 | -0.22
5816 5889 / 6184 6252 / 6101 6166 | -0.13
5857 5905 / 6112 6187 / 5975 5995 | -0.19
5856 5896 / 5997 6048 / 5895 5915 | 0.10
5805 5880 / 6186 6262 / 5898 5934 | 0.14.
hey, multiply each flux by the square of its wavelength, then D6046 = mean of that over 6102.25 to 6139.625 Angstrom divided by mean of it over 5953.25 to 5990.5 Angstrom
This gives 1.1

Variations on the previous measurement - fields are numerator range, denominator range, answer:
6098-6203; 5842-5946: 1.26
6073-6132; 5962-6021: 1.12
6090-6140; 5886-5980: 1.29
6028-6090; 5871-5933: 1.49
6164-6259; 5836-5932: 1.19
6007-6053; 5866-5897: 1.60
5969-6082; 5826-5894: 1.23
